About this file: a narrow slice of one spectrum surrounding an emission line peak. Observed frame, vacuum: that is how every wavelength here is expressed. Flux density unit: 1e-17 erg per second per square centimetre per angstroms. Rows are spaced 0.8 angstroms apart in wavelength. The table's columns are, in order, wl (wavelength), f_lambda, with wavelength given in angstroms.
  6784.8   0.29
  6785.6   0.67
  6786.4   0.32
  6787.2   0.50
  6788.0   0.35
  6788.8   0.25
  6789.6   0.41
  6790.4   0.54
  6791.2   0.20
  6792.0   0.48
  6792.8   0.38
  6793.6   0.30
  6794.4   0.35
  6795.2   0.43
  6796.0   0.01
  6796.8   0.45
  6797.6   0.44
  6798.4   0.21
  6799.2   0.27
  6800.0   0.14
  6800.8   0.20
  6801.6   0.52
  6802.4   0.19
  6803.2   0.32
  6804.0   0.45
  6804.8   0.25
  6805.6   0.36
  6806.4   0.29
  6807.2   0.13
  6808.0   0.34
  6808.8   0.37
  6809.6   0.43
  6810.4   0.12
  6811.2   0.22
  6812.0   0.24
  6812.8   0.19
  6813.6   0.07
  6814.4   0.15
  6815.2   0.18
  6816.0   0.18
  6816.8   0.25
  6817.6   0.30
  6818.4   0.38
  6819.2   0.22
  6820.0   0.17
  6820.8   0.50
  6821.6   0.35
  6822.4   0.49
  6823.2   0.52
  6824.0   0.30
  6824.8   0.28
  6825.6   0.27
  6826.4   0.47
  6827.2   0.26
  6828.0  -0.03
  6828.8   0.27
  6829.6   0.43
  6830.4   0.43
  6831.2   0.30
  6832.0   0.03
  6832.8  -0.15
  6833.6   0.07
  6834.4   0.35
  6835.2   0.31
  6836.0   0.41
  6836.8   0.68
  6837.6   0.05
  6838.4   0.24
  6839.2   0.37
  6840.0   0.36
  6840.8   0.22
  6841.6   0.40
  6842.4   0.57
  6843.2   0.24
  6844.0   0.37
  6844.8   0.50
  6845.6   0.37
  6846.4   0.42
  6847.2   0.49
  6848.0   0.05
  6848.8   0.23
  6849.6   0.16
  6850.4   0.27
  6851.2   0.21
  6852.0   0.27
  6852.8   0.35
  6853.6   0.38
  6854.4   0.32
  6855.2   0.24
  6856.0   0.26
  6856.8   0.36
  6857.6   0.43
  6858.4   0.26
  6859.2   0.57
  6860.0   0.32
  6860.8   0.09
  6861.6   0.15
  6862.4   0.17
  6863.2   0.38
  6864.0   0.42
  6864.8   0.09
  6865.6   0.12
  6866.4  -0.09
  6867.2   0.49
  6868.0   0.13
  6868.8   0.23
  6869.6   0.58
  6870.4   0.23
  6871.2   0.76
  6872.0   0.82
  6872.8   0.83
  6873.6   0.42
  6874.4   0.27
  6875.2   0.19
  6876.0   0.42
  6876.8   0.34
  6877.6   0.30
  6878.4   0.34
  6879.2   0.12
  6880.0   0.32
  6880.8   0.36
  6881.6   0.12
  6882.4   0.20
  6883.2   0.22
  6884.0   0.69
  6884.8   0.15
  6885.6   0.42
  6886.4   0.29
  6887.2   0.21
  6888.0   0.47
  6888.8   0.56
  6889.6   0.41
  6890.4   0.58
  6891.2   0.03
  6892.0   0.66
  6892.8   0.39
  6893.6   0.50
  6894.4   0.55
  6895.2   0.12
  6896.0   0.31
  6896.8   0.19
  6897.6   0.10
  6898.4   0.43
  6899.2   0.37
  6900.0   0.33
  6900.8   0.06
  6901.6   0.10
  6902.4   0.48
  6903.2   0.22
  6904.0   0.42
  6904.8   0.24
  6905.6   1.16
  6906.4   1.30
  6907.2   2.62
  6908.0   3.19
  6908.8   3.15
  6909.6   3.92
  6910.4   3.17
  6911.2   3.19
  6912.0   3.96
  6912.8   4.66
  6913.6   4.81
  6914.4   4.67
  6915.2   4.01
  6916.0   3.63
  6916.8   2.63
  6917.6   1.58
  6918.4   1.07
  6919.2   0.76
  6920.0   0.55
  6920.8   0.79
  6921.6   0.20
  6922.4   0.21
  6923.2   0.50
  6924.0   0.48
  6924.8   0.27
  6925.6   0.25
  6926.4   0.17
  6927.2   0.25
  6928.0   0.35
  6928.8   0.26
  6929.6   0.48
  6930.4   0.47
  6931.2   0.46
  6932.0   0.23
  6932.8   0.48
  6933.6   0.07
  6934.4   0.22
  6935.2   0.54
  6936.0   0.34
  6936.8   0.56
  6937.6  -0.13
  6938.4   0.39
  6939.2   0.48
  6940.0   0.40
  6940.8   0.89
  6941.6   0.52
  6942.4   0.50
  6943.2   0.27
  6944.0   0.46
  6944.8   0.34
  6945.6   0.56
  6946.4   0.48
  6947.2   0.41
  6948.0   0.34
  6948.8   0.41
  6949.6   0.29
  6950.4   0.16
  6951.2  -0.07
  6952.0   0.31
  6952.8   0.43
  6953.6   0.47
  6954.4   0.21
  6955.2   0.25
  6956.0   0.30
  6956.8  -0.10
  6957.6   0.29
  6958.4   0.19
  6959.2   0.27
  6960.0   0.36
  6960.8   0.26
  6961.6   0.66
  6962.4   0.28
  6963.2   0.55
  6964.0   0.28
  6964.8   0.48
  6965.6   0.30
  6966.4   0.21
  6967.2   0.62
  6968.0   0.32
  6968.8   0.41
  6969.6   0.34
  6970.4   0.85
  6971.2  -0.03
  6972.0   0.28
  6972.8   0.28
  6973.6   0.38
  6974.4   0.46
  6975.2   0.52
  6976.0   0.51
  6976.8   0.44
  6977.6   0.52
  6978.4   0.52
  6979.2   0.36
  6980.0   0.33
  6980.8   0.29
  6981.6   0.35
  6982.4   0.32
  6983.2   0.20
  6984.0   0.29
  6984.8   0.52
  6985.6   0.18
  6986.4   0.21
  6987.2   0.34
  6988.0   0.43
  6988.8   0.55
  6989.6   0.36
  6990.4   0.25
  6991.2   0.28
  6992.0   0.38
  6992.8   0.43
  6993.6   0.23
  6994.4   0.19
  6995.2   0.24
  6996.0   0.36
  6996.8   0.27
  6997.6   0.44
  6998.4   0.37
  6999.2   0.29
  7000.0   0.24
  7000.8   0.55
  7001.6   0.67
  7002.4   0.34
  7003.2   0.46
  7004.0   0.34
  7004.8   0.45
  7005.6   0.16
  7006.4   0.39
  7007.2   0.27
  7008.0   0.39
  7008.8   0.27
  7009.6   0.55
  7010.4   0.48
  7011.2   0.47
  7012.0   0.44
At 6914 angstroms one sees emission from [O II] 3727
